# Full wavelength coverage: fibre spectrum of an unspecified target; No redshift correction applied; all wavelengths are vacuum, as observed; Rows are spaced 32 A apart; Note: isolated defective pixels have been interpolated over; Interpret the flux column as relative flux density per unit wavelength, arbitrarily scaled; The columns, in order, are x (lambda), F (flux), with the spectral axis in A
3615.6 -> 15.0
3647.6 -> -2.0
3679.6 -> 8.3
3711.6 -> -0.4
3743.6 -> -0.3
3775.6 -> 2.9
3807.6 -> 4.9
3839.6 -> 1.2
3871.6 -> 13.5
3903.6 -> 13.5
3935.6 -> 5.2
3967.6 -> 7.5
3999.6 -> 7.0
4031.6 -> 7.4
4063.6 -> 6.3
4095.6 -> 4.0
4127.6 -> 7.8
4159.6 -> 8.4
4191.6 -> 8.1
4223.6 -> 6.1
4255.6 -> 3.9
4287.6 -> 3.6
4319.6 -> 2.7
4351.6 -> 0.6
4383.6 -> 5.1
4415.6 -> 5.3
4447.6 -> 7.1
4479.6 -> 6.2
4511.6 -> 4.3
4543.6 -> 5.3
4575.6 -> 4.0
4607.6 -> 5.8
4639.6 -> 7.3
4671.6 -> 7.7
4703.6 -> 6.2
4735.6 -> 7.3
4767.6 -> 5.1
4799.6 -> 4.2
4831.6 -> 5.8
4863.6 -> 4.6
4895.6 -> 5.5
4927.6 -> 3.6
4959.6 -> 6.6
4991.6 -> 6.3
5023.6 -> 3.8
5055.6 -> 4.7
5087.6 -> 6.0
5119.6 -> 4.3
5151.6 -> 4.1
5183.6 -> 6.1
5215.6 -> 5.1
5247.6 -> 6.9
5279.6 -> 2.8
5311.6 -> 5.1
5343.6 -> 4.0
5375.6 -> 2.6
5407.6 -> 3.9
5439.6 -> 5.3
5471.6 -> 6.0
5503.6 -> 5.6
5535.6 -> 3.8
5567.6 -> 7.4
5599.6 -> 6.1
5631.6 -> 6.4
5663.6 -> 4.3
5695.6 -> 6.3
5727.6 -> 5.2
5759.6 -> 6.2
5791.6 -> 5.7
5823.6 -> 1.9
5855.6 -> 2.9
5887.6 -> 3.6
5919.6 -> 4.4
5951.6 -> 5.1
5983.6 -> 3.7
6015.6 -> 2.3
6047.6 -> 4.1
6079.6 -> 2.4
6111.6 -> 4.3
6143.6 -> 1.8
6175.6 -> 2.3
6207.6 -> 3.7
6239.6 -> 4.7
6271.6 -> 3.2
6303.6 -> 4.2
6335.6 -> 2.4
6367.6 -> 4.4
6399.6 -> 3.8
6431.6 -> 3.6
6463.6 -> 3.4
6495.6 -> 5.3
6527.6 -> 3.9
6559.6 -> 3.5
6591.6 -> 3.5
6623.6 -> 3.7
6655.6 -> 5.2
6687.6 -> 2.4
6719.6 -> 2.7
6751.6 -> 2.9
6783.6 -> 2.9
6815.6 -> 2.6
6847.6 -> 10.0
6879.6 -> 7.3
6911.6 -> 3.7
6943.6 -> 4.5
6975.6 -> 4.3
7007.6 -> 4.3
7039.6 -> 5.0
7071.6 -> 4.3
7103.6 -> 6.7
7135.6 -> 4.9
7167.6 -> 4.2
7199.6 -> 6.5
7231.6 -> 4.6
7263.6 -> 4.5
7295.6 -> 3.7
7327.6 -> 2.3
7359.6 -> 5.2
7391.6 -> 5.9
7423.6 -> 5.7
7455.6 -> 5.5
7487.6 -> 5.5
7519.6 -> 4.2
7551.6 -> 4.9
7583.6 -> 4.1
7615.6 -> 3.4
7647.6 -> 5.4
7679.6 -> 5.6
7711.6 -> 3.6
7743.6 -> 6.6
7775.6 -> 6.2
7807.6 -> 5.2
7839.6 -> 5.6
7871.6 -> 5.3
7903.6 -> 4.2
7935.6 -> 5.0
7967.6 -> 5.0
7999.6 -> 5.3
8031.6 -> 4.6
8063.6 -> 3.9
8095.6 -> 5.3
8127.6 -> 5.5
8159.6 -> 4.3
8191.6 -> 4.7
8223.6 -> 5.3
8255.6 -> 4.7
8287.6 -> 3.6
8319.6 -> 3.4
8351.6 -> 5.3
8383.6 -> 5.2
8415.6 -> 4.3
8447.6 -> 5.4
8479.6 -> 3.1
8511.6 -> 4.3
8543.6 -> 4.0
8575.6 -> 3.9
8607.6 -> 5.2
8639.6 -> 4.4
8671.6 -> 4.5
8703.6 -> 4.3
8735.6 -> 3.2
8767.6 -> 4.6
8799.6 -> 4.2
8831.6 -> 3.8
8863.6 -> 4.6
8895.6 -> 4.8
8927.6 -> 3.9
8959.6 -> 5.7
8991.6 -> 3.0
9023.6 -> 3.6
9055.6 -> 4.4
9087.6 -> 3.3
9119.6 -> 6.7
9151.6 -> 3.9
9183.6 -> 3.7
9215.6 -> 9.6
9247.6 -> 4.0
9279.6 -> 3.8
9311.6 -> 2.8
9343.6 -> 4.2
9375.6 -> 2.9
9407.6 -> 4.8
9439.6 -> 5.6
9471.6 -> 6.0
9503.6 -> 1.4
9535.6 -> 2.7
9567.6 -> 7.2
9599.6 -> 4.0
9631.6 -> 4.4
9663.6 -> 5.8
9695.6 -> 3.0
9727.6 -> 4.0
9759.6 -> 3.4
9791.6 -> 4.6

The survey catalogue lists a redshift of 0.840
